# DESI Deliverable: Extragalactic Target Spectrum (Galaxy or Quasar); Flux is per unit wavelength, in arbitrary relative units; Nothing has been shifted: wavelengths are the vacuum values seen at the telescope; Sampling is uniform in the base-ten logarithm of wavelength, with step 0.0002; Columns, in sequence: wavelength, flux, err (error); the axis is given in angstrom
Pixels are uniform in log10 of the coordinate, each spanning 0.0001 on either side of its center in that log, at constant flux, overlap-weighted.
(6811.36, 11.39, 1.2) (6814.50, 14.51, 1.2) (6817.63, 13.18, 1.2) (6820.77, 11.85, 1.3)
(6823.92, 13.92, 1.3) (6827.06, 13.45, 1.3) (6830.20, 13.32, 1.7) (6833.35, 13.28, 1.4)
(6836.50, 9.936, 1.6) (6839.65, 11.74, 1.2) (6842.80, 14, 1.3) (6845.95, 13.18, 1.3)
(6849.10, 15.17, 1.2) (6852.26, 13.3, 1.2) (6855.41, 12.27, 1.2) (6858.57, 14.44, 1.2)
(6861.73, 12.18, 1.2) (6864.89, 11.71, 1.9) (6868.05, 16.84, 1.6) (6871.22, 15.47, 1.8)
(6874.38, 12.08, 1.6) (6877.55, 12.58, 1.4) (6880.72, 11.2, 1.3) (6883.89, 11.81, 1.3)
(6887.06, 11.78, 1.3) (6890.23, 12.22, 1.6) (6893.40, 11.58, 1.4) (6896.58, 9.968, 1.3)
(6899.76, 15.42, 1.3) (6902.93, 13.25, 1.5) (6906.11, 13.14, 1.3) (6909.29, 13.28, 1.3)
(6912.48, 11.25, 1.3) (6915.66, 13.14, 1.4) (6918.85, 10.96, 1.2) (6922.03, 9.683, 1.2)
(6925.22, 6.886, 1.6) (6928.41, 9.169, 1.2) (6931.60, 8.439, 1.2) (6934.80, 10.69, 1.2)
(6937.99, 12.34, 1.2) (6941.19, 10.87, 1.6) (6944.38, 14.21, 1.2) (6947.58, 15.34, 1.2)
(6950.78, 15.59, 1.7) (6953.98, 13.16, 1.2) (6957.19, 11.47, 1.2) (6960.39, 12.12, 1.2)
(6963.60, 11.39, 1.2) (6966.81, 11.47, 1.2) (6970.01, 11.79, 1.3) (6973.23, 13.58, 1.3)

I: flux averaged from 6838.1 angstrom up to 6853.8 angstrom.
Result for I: 13.5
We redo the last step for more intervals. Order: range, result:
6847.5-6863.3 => 13.5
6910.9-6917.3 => 12.2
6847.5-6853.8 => 14.2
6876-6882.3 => 11.9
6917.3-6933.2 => 9.02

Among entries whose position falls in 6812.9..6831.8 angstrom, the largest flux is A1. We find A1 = 14.51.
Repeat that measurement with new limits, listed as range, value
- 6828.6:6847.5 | 14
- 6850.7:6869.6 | 16.84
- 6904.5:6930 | 13.28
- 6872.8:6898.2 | 12.58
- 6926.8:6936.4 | 10.69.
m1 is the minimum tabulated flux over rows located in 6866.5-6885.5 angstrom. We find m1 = 11.2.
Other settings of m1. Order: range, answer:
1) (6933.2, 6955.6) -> 10.69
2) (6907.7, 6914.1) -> 11.25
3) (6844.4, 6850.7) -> 13.18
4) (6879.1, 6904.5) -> 9.968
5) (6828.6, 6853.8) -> 9.936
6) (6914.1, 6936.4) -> 6.886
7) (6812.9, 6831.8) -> 11.85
